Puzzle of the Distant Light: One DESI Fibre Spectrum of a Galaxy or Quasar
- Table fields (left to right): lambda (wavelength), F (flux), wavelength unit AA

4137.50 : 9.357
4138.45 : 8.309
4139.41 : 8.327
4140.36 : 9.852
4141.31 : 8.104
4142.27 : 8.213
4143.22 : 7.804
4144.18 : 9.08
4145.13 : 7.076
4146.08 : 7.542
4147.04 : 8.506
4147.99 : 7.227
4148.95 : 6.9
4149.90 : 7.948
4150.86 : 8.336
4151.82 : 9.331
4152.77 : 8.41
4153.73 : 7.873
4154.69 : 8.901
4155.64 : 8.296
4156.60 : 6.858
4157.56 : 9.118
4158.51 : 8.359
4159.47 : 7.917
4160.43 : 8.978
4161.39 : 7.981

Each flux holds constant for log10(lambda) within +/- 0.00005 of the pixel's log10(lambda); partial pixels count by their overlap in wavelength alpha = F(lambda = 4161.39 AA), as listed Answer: 7.981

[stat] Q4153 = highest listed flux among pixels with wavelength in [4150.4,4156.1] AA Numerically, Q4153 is 9.331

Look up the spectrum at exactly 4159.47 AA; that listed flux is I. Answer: 7.917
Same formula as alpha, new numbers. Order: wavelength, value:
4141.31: 8.104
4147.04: 8.506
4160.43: 8.978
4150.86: 8.336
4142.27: 8.213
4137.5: 9.357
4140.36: 9.852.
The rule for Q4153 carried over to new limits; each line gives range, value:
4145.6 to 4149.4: 8.506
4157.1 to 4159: 9.118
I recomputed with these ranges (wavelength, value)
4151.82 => 9.331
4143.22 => 7.804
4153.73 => 7.873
